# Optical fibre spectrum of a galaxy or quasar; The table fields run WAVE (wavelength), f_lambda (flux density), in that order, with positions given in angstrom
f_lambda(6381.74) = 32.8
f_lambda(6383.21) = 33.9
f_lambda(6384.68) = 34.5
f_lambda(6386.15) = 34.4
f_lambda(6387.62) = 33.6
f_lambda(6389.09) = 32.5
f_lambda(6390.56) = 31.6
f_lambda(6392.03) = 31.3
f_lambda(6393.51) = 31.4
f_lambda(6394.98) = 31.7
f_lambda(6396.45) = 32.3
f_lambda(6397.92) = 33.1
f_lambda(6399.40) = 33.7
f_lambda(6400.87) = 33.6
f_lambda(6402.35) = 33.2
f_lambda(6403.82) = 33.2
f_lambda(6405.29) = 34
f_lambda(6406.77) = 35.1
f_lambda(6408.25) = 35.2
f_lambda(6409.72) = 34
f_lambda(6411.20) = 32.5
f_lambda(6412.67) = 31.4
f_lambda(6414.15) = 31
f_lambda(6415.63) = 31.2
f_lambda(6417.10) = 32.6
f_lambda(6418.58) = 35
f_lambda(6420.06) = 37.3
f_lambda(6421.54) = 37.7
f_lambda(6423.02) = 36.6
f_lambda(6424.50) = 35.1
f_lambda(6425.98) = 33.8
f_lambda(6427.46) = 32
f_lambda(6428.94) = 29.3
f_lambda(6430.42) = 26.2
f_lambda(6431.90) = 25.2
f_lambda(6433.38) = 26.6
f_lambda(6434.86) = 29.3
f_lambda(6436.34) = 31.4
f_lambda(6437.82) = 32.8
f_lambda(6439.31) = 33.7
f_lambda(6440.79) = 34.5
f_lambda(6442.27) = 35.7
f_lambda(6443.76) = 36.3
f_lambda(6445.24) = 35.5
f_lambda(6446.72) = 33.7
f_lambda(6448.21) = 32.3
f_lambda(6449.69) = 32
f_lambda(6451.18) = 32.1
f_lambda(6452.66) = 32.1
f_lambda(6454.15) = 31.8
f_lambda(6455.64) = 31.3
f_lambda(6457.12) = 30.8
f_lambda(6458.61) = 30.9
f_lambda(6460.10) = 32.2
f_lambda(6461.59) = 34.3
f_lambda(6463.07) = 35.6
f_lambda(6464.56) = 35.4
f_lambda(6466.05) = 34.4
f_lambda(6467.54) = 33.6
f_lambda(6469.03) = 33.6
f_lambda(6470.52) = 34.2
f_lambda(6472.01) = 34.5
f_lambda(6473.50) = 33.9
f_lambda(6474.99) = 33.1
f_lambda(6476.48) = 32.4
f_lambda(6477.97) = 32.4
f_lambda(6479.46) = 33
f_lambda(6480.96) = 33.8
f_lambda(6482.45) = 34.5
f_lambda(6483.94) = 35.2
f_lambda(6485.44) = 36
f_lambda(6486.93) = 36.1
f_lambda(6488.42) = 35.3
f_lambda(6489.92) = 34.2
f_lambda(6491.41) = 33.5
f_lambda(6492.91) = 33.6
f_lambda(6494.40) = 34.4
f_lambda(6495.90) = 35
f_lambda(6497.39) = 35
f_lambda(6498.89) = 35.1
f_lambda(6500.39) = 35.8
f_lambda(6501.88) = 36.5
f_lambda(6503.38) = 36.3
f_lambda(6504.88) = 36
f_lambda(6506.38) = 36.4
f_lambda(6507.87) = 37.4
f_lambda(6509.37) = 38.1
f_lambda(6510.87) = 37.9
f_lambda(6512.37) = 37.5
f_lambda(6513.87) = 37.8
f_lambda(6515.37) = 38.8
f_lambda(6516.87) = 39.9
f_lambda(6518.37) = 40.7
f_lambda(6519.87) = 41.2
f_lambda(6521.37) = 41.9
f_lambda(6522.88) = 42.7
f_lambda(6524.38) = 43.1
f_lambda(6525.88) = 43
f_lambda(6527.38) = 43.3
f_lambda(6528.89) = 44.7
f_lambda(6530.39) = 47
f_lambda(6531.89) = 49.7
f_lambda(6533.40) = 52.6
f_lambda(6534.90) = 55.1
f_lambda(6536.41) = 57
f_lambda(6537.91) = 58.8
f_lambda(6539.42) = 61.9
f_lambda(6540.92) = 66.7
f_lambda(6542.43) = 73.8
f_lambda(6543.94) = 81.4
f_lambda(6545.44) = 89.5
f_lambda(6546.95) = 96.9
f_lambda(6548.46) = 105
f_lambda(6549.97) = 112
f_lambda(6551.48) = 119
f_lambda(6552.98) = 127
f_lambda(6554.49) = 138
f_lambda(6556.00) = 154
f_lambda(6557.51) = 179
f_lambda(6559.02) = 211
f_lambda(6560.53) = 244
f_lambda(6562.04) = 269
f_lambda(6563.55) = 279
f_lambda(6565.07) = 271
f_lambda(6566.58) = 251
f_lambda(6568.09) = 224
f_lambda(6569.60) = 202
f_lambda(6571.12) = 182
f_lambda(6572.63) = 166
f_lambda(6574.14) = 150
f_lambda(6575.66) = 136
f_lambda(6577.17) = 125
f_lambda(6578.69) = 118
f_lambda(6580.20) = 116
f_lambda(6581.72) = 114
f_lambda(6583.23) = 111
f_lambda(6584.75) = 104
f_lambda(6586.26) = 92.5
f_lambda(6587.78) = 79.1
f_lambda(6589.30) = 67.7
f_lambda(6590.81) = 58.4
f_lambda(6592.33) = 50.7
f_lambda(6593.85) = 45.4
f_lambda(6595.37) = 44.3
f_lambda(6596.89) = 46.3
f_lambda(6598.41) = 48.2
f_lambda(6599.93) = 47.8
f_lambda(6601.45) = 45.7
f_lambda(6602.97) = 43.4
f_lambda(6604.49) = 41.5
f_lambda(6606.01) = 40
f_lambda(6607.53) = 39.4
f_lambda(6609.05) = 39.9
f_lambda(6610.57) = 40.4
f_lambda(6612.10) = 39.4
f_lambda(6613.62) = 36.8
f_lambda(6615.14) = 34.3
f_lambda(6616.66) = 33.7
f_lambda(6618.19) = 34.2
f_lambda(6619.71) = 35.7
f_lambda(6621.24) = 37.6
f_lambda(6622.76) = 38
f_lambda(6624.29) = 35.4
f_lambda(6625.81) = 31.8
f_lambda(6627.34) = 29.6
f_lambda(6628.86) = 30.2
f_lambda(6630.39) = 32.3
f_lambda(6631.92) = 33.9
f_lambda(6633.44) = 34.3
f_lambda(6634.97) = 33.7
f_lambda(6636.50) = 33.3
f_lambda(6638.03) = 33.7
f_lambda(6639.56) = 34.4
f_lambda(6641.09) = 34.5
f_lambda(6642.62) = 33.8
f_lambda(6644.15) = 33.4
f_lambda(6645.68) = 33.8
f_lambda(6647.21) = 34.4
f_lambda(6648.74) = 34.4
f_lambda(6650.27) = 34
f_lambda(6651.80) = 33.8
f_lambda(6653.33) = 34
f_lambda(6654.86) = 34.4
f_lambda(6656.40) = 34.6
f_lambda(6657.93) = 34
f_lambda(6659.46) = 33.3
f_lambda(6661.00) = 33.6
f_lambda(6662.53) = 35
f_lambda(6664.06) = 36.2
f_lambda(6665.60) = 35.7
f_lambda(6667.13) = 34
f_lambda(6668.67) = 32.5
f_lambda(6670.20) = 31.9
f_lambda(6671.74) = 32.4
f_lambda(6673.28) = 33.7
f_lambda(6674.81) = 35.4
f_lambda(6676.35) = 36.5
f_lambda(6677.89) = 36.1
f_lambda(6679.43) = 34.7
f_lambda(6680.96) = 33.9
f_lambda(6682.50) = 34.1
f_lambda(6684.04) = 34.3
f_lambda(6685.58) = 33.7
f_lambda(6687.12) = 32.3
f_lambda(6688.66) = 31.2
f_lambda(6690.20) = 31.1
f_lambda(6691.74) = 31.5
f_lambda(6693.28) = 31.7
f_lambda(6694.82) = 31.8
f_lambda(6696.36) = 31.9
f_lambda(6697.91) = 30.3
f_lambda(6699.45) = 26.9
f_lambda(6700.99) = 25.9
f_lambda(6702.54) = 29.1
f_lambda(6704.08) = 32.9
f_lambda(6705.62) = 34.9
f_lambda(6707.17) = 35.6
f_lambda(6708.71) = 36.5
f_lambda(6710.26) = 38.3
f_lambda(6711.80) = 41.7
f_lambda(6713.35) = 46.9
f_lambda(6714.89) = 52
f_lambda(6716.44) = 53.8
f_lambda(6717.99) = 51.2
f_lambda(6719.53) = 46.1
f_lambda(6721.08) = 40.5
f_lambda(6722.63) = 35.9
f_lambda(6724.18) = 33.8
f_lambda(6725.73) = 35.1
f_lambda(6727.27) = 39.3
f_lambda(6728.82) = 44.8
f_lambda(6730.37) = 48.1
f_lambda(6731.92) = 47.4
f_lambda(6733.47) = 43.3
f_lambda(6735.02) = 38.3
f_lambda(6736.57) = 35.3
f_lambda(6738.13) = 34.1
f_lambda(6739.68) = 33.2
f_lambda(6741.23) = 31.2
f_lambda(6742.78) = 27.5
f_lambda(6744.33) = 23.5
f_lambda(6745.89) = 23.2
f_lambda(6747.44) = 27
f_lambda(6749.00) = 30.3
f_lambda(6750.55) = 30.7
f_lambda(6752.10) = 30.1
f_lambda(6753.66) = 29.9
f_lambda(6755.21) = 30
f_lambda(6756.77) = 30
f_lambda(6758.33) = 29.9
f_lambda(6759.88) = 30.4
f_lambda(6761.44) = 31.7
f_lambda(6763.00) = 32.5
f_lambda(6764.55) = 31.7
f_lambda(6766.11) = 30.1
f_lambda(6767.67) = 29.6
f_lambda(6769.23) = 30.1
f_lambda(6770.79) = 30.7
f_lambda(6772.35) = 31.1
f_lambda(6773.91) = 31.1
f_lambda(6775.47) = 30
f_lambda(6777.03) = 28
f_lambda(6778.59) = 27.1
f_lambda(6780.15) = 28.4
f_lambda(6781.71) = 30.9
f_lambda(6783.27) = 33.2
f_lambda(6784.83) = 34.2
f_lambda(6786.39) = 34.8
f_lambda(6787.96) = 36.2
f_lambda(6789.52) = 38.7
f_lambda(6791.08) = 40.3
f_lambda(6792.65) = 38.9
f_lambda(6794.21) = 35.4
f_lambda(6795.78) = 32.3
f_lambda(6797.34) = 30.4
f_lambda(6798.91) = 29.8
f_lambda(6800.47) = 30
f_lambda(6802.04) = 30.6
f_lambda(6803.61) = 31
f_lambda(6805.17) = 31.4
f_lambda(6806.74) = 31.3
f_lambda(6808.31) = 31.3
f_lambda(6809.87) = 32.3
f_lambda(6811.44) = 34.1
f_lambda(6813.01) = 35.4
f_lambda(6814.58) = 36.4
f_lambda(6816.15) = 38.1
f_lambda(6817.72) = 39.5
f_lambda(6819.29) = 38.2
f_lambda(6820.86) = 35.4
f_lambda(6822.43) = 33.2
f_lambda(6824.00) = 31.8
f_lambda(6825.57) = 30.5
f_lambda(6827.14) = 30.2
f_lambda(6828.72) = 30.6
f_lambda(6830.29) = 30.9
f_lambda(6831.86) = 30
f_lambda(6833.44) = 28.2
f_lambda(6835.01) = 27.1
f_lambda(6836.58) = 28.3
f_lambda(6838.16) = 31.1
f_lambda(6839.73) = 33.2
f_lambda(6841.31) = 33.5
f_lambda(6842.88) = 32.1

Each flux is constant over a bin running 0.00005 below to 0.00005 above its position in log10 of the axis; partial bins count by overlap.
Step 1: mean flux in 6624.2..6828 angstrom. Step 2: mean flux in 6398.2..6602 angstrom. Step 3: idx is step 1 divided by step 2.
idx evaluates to 0.53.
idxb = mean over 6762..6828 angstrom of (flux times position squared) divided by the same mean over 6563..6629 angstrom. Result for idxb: 0.4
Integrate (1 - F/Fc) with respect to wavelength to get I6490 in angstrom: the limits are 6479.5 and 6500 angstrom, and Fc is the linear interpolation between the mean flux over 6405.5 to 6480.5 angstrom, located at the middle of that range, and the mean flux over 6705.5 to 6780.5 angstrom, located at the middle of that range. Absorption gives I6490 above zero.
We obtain -0.9 angstrom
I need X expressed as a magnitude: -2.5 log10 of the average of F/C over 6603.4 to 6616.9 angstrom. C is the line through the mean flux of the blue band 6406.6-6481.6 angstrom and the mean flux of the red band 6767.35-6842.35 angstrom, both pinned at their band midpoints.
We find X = -0.183 mag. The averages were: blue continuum 32.9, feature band 38.7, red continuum 32.4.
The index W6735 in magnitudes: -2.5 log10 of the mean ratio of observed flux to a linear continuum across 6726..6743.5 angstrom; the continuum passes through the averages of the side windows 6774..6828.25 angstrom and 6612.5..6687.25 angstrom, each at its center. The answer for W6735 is -0.14 mag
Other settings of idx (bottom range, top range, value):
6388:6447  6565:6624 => 2.60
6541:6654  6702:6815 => 0.40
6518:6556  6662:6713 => 0.47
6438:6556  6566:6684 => 1.24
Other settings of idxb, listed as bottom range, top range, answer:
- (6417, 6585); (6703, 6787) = 0.54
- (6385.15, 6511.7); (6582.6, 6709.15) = 1.23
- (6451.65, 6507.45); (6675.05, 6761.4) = 1.10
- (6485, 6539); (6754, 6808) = 0.85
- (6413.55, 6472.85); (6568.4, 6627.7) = 2.31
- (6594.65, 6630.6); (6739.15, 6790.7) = 0.83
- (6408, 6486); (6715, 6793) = 1.14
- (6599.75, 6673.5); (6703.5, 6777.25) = 1.03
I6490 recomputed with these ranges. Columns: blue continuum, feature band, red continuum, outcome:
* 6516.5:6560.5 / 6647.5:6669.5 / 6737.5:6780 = 8.04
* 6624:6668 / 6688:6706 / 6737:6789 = 0.91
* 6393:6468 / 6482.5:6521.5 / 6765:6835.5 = -4.59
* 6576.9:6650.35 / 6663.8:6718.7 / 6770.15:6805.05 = 8.40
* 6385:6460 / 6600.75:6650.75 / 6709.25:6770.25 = -1.58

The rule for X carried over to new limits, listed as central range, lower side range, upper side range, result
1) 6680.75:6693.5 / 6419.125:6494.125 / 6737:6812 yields -0.03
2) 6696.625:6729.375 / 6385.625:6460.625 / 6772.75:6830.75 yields -0.17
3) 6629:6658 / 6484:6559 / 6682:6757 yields 0.30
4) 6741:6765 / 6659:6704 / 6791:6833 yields 0.13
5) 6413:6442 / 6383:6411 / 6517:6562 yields 0.36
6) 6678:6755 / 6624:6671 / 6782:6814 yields -0.06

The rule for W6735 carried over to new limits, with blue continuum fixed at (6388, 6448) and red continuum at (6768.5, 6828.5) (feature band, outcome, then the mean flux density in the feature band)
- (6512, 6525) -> -0.23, 40.5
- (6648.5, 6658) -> -0.04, 34.2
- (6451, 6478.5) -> -0.01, 33.1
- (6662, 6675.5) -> -0.04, 34.1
